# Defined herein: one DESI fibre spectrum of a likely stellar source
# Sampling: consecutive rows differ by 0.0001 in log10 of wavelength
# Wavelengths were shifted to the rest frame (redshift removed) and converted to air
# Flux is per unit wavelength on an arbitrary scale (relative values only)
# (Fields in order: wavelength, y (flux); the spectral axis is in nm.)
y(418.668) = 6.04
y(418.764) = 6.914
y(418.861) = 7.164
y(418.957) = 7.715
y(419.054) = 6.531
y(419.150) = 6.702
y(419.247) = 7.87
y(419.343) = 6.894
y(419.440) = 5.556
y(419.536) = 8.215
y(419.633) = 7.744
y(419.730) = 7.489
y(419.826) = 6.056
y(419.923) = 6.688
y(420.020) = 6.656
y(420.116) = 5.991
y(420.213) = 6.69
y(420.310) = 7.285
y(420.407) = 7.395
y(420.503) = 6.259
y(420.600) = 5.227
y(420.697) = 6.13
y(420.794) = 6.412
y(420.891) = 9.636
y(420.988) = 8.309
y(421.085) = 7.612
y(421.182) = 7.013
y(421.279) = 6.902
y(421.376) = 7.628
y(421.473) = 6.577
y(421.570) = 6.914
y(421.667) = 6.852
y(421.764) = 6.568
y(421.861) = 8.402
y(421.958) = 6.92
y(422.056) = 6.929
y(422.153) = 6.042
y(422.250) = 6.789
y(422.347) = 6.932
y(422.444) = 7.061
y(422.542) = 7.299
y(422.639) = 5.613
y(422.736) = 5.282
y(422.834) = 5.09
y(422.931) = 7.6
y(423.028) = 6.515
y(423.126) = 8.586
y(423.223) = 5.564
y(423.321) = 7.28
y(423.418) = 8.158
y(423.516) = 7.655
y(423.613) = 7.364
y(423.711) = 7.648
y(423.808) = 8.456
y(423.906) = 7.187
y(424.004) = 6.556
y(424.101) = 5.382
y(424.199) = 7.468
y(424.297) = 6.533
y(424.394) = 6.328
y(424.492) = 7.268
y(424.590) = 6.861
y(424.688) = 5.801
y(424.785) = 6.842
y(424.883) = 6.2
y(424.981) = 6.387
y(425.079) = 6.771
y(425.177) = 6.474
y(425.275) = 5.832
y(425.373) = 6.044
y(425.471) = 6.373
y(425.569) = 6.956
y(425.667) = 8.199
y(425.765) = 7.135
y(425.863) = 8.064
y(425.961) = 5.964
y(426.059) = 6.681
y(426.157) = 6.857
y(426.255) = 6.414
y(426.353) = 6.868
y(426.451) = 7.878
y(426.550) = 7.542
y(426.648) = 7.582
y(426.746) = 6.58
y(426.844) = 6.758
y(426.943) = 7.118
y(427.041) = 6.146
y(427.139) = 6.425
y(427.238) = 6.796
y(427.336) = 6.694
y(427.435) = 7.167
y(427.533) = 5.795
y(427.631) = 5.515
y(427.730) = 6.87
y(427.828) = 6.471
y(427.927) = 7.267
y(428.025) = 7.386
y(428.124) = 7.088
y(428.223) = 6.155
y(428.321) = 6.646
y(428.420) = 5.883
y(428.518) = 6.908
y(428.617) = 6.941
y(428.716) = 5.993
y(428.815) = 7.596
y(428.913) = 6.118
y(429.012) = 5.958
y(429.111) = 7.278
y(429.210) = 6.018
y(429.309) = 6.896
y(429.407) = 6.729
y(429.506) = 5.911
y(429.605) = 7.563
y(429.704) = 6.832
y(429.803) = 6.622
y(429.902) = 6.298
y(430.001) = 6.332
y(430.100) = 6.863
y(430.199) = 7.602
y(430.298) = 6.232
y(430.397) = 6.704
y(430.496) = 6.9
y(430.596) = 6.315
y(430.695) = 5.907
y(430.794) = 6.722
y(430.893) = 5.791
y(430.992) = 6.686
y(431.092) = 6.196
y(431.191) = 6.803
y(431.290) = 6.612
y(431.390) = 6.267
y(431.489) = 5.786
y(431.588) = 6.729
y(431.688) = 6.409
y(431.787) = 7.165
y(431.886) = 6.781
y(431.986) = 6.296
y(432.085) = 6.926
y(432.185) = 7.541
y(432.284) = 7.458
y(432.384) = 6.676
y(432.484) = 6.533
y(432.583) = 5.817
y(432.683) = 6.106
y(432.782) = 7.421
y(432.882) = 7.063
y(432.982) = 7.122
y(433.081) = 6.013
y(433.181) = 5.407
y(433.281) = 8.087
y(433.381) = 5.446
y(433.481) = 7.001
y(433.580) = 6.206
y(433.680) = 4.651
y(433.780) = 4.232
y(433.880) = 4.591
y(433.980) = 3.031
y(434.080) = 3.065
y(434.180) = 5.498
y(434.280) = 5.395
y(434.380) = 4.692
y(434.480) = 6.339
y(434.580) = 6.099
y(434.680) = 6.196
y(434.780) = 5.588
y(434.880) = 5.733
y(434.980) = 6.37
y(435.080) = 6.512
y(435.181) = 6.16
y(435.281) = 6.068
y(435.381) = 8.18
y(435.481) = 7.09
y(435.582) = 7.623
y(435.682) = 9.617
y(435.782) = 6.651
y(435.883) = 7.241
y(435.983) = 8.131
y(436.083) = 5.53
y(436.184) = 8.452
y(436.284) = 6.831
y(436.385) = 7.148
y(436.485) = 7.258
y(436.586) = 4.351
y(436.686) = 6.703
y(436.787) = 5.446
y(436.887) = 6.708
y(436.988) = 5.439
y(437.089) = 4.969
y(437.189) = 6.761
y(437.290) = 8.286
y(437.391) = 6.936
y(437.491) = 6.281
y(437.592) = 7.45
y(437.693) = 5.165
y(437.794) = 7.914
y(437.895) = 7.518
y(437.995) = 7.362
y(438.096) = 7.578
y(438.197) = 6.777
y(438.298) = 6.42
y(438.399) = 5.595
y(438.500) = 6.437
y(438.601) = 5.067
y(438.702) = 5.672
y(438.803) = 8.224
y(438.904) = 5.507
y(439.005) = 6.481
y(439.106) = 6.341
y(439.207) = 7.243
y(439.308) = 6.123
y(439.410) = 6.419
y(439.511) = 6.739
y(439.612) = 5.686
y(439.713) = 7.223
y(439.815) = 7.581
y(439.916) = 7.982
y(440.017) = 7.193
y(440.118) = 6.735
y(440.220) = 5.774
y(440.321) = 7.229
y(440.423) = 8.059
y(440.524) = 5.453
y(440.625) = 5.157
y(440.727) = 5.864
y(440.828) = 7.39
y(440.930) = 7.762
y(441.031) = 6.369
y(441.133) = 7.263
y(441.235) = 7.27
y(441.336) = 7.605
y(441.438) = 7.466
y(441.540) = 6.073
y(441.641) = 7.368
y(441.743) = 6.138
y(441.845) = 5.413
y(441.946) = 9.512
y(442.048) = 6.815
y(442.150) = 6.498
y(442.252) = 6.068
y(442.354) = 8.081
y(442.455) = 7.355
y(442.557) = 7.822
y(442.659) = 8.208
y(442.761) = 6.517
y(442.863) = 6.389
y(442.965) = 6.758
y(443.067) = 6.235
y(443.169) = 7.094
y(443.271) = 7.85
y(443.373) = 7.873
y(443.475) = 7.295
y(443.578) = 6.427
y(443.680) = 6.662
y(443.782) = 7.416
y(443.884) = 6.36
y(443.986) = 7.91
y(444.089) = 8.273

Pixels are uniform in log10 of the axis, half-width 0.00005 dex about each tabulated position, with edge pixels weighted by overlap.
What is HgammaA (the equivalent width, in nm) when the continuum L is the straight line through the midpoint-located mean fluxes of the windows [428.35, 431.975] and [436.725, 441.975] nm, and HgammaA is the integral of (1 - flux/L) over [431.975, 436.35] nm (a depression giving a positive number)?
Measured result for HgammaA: 0.19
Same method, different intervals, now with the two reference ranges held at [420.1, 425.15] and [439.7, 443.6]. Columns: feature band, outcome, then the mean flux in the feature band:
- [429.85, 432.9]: 0.15 nm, 6.61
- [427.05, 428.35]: 0.06 nm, 6.62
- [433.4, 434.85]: 0.37 nm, 5.2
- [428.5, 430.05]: 0.07 nm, 6.62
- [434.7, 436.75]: 0.04 nm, 6.84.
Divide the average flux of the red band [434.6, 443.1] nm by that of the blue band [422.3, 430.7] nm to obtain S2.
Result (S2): 1.00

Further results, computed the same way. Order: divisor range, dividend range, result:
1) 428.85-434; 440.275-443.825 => 1.09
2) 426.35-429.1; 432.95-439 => 0.94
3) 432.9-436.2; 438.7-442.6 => 1.11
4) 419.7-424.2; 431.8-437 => 0.91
